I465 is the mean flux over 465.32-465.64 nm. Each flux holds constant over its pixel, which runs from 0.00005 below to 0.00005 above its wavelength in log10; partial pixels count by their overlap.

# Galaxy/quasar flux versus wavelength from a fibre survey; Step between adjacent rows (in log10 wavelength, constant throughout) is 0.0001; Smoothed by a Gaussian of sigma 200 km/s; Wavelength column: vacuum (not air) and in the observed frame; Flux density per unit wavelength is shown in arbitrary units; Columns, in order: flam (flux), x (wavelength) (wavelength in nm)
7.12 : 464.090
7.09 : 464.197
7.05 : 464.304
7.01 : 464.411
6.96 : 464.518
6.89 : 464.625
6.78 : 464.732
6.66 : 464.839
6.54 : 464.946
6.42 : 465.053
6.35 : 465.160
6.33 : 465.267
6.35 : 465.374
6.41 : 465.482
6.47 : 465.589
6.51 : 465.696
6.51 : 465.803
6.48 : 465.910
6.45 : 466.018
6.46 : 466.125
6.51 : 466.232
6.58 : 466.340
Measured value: 6.4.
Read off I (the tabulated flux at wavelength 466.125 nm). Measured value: 6.46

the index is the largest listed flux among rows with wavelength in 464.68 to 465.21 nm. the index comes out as 6.78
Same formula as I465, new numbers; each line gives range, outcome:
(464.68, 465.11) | 6.6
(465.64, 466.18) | 6.49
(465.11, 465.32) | 6.34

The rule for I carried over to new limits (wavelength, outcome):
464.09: 7.12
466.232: 6.51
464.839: 6.66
